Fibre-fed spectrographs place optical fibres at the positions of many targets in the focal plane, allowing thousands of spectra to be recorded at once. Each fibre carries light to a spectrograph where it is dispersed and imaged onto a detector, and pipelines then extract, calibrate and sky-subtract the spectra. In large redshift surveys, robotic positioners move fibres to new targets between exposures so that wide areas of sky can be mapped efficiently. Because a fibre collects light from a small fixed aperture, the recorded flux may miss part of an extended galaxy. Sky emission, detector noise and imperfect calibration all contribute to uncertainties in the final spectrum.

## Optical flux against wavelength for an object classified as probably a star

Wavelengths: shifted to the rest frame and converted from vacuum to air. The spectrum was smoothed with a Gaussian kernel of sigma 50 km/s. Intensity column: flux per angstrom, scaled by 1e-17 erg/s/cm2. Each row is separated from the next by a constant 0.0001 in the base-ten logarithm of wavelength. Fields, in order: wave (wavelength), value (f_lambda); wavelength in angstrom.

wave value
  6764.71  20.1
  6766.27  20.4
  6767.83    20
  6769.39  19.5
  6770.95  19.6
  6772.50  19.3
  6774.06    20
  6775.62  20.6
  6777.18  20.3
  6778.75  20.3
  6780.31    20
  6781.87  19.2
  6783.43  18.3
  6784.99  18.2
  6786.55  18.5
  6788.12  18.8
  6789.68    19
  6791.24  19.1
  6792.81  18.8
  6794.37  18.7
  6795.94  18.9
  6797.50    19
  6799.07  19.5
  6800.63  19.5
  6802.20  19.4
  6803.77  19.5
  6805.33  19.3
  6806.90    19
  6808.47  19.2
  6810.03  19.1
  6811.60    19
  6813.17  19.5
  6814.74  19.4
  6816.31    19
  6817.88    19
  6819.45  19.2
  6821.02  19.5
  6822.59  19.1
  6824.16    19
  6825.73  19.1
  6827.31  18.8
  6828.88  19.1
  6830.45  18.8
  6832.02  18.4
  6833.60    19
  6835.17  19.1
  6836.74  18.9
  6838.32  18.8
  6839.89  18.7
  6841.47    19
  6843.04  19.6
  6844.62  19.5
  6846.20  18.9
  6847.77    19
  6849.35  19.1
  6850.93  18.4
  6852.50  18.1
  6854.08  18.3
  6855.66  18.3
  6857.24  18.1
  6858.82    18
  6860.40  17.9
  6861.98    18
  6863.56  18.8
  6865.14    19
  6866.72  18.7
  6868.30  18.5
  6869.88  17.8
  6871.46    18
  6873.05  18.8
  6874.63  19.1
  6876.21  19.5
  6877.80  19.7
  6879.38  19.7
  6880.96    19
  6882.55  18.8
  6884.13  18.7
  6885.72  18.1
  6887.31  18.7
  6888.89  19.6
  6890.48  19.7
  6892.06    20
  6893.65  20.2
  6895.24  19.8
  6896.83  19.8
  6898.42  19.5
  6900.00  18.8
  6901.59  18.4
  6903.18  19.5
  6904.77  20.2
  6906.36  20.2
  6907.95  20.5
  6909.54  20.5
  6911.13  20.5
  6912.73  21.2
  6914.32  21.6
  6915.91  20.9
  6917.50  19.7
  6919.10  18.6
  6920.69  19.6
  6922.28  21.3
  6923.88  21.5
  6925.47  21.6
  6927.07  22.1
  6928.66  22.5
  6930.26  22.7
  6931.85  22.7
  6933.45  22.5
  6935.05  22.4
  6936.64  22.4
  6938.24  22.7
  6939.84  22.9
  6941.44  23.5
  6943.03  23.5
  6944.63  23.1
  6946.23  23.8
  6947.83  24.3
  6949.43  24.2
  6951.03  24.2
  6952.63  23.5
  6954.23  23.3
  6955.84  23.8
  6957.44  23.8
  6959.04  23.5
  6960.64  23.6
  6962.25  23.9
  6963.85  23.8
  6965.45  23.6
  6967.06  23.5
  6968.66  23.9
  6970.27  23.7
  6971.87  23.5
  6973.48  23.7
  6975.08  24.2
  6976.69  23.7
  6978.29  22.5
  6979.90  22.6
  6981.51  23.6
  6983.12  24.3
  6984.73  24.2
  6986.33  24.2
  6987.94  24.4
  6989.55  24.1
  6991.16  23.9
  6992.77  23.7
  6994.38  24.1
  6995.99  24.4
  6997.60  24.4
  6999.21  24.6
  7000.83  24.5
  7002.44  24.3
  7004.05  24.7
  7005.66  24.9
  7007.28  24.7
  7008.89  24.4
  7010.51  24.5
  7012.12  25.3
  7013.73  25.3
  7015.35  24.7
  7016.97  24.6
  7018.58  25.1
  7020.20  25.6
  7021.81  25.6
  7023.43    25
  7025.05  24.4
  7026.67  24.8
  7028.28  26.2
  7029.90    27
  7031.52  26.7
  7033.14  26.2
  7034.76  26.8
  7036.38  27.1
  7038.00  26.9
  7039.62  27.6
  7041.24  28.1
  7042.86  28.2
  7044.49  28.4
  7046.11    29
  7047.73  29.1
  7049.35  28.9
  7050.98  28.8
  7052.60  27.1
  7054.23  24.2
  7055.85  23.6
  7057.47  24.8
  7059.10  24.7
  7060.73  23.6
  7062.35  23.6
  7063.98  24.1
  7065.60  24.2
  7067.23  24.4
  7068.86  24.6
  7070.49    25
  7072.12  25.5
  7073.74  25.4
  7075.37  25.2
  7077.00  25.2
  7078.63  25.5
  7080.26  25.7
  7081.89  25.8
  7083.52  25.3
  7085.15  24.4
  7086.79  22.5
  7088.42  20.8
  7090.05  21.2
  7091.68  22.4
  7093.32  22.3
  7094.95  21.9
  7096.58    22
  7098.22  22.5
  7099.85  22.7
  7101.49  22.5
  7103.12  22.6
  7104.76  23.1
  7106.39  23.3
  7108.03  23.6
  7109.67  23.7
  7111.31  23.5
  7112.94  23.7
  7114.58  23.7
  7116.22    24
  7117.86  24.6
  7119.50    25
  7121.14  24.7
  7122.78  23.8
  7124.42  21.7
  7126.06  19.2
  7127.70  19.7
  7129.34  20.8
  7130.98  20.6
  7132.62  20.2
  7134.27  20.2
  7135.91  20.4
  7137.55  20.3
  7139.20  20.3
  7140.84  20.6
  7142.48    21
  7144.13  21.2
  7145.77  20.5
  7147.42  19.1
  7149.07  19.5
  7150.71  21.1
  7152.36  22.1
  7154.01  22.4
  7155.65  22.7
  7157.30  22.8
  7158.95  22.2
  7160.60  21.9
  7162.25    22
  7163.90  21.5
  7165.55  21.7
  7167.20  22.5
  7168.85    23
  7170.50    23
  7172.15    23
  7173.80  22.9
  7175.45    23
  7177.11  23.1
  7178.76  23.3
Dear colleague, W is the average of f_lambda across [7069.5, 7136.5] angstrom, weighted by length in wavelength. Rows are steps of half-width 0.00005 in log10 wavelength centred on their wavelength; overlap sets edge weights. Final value 23.1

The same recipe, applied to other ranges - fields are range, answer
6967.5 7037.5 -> 24.7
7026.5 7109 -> 25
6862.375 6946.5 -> 20.4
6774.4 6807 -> 19.2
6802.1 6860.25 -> 18.9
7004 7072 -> 25.8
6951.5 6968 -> 23.6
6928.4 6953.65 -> 23.2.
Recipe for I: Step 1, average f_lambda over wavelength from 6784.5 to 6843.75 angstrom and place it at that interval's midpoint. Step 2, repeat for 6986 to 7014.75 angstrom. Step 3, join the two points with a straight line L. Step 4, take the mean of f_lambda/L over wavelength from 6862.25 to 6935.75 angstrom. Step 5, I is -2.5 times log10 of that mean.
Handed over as 0.082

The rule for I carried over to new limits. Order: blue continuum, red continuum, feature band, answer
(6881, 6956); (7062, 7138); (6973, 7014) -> -0.10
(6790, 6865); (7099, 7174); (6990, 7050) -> -0.23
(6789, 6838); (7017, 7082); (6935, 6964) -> -0.02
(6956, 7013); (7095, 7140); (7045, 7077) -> -0.11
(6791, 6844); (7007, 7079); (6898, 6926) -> 0.09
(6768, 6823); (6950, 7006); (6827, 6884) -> 0.11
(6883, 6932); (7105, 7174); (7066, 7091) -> -0.14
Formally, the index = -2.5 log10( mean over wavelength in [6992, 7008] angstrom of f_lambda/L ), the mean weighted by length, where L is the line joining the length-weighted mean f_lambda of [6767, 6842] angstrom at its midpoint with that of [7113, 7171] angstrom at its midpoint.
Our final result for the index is -0.18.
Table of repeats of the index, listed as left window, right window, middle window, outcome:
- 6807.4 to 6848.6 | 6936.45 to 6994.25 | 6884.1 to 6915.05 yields 0.09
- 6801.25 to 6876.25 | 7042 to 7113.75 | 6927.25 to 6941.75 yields -0.08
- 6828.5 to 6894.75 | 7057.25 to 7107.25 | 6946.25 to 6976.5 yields -0.13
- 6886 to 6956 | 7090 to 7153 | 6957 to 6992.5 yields -0.11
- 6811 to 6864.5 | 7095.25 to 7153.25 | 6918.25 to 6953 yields -0.13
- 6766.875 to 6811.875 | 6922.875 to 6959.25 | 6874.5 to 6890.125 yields 0.13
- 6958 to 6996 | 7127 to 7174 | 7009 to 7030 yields -0.09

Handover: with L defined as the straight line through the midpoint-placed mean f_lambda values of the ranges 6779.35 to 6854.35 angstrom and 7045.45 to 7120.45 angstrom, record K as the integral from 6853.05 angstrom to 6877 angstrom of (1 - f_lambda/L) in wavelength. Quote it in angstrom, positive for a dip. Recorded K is 1.8 angstrom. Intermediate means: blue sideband 19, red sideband 24.3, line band 18.4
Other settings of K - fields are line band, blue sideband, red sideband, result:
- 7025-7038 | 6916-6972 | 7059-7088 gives -1.2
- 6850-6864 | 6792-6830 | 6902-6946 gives 1.3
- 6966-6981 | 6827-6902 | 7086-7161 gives -2.4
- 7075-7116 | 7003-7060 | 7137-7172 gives 0.6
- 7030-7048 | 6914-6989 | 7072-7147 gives -3.8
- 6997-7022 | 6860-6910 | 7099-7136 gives -4.6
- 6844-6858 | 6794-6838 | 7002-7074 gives 1.1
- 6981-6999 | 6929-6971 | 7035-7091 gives 0.0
